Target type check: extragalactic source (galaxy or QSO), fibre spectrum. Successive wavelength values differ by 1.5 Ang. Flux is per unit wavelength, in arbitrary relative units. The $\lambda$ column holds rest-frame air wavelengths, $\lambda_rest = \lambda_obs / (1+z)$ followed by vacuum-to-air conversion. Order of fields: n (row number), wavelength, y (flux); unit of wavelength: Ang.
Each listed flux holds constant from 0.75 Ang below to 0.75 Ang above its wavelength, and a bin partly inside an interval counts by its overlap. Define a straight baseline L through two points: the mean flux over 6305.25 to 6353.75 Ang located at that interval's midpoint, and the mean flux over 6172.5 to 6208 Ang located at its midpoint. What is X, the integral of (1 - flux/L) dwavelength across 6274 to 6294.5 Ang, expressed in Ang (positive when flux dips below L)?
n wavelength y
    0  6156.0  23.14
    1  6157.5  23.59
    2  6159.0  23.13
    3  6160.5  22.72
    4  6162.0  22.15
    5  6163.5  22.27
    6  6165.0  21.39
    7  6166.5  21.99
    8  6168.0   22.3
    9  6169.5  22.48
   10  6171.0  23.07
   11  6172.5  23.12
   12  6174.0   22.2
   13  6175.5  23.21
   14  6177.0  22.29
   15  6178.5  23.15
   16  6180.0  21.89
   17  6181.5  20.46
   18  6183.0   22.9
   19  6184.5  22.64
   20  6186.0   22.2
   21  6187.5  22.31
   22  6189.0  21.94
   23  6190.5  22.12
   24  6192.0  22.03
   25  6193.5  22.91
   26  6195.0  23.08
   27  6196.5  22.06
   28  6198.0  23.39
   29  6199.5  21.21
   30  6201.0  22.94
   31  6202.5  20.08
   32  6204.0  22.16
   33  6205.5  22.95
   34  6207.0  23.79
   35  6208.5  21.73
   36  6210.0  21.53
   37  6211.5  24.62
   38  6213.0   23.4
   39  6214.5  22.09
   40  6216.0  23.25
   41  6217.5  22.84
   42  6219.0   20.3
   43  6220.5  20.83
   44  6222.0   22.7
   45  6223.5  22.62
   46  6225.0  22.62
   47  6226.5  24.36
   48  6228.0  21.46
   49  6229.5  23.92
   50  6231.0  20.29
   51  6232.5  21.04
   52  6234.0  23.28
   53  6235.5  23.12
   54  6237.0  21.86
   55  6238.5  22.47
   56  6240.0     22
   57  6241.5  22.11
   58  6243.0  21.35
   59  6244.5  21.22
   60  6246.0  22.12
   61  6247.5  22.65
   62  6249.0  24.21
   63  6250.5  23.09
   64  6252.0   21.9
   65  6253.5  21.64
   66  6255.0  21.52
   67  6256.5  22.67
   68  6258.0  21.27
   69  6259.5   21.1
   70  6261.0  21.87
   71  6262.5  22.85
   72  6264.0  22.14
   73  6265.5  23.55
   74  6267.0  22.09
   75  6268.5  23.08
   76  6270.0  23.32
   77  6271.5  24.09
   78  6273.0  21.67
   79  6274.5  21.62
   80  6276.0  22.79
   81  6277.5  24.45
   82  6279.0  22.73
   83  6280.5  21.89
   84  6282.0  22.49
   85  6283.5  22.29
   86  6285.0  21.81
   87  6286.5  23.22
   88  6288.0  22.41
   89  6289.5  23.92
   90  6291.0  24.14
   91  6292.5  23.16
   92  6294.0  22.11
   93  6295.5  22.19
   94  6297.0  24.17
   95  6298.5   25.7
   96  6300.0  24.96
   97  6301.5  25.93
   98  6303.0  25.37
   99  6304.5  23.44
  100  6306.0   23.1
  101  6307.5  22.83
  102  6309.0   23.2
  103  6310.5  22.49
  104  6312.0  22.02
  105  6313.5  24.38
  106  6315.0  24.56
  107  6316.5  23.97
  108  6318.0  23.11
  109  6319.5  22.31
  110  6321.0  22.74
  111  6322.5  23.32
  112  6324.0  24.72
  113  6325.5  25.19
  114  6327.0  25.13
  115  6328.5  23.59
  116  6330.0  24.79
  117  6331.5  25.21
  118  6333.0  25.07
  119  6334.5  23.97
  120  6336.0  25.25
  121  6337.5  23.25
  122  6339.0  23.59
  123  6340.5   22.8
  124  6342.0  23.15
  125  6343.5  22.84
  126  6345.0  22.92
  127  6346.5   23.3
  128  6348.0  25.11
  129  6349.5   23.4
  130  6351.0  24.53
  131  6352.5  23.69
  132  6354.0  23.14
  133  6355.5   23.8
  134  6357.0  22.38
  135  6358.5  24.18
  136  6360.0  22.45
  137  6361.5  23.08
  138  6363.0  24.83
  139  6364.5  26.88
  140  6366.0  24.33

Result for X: 0.4 Ang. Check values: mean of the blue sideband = 22.4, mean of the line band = 22.8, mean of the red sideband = 23.7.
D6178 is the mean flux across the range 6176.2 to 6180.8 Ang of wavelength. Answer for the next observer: 22.4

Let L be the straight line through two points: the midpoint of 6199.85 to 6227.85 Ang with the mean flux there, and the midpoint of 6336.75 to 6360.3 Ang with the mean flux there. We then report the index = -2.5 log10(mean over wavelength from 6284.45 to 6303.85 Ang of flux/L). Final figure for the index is -0.04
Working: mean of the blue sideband 22.4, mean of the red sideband 23.4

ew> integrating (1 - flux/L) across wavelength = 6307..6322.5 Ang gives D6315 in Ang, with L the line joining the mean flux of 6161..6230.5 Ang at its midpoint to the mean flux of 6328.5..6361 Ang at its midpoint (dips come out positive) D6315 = 0.2 Ang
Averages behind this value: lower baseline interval 22.4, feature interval 23.2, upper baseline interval 23.7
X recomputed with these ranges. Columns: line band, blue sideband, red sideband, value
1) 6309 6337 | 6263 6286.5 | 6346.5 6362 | -0.9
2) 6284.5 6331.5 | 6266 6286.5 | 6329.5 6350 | -0.9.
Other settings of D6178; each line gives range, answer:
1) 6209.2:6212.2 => 23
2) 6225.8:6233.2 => 22.2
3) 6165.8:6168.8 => 22.2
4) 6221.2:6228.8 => 22.7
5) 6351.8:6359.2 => 23.4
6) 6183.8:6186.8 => 22.4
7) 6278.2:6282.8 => 22.4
